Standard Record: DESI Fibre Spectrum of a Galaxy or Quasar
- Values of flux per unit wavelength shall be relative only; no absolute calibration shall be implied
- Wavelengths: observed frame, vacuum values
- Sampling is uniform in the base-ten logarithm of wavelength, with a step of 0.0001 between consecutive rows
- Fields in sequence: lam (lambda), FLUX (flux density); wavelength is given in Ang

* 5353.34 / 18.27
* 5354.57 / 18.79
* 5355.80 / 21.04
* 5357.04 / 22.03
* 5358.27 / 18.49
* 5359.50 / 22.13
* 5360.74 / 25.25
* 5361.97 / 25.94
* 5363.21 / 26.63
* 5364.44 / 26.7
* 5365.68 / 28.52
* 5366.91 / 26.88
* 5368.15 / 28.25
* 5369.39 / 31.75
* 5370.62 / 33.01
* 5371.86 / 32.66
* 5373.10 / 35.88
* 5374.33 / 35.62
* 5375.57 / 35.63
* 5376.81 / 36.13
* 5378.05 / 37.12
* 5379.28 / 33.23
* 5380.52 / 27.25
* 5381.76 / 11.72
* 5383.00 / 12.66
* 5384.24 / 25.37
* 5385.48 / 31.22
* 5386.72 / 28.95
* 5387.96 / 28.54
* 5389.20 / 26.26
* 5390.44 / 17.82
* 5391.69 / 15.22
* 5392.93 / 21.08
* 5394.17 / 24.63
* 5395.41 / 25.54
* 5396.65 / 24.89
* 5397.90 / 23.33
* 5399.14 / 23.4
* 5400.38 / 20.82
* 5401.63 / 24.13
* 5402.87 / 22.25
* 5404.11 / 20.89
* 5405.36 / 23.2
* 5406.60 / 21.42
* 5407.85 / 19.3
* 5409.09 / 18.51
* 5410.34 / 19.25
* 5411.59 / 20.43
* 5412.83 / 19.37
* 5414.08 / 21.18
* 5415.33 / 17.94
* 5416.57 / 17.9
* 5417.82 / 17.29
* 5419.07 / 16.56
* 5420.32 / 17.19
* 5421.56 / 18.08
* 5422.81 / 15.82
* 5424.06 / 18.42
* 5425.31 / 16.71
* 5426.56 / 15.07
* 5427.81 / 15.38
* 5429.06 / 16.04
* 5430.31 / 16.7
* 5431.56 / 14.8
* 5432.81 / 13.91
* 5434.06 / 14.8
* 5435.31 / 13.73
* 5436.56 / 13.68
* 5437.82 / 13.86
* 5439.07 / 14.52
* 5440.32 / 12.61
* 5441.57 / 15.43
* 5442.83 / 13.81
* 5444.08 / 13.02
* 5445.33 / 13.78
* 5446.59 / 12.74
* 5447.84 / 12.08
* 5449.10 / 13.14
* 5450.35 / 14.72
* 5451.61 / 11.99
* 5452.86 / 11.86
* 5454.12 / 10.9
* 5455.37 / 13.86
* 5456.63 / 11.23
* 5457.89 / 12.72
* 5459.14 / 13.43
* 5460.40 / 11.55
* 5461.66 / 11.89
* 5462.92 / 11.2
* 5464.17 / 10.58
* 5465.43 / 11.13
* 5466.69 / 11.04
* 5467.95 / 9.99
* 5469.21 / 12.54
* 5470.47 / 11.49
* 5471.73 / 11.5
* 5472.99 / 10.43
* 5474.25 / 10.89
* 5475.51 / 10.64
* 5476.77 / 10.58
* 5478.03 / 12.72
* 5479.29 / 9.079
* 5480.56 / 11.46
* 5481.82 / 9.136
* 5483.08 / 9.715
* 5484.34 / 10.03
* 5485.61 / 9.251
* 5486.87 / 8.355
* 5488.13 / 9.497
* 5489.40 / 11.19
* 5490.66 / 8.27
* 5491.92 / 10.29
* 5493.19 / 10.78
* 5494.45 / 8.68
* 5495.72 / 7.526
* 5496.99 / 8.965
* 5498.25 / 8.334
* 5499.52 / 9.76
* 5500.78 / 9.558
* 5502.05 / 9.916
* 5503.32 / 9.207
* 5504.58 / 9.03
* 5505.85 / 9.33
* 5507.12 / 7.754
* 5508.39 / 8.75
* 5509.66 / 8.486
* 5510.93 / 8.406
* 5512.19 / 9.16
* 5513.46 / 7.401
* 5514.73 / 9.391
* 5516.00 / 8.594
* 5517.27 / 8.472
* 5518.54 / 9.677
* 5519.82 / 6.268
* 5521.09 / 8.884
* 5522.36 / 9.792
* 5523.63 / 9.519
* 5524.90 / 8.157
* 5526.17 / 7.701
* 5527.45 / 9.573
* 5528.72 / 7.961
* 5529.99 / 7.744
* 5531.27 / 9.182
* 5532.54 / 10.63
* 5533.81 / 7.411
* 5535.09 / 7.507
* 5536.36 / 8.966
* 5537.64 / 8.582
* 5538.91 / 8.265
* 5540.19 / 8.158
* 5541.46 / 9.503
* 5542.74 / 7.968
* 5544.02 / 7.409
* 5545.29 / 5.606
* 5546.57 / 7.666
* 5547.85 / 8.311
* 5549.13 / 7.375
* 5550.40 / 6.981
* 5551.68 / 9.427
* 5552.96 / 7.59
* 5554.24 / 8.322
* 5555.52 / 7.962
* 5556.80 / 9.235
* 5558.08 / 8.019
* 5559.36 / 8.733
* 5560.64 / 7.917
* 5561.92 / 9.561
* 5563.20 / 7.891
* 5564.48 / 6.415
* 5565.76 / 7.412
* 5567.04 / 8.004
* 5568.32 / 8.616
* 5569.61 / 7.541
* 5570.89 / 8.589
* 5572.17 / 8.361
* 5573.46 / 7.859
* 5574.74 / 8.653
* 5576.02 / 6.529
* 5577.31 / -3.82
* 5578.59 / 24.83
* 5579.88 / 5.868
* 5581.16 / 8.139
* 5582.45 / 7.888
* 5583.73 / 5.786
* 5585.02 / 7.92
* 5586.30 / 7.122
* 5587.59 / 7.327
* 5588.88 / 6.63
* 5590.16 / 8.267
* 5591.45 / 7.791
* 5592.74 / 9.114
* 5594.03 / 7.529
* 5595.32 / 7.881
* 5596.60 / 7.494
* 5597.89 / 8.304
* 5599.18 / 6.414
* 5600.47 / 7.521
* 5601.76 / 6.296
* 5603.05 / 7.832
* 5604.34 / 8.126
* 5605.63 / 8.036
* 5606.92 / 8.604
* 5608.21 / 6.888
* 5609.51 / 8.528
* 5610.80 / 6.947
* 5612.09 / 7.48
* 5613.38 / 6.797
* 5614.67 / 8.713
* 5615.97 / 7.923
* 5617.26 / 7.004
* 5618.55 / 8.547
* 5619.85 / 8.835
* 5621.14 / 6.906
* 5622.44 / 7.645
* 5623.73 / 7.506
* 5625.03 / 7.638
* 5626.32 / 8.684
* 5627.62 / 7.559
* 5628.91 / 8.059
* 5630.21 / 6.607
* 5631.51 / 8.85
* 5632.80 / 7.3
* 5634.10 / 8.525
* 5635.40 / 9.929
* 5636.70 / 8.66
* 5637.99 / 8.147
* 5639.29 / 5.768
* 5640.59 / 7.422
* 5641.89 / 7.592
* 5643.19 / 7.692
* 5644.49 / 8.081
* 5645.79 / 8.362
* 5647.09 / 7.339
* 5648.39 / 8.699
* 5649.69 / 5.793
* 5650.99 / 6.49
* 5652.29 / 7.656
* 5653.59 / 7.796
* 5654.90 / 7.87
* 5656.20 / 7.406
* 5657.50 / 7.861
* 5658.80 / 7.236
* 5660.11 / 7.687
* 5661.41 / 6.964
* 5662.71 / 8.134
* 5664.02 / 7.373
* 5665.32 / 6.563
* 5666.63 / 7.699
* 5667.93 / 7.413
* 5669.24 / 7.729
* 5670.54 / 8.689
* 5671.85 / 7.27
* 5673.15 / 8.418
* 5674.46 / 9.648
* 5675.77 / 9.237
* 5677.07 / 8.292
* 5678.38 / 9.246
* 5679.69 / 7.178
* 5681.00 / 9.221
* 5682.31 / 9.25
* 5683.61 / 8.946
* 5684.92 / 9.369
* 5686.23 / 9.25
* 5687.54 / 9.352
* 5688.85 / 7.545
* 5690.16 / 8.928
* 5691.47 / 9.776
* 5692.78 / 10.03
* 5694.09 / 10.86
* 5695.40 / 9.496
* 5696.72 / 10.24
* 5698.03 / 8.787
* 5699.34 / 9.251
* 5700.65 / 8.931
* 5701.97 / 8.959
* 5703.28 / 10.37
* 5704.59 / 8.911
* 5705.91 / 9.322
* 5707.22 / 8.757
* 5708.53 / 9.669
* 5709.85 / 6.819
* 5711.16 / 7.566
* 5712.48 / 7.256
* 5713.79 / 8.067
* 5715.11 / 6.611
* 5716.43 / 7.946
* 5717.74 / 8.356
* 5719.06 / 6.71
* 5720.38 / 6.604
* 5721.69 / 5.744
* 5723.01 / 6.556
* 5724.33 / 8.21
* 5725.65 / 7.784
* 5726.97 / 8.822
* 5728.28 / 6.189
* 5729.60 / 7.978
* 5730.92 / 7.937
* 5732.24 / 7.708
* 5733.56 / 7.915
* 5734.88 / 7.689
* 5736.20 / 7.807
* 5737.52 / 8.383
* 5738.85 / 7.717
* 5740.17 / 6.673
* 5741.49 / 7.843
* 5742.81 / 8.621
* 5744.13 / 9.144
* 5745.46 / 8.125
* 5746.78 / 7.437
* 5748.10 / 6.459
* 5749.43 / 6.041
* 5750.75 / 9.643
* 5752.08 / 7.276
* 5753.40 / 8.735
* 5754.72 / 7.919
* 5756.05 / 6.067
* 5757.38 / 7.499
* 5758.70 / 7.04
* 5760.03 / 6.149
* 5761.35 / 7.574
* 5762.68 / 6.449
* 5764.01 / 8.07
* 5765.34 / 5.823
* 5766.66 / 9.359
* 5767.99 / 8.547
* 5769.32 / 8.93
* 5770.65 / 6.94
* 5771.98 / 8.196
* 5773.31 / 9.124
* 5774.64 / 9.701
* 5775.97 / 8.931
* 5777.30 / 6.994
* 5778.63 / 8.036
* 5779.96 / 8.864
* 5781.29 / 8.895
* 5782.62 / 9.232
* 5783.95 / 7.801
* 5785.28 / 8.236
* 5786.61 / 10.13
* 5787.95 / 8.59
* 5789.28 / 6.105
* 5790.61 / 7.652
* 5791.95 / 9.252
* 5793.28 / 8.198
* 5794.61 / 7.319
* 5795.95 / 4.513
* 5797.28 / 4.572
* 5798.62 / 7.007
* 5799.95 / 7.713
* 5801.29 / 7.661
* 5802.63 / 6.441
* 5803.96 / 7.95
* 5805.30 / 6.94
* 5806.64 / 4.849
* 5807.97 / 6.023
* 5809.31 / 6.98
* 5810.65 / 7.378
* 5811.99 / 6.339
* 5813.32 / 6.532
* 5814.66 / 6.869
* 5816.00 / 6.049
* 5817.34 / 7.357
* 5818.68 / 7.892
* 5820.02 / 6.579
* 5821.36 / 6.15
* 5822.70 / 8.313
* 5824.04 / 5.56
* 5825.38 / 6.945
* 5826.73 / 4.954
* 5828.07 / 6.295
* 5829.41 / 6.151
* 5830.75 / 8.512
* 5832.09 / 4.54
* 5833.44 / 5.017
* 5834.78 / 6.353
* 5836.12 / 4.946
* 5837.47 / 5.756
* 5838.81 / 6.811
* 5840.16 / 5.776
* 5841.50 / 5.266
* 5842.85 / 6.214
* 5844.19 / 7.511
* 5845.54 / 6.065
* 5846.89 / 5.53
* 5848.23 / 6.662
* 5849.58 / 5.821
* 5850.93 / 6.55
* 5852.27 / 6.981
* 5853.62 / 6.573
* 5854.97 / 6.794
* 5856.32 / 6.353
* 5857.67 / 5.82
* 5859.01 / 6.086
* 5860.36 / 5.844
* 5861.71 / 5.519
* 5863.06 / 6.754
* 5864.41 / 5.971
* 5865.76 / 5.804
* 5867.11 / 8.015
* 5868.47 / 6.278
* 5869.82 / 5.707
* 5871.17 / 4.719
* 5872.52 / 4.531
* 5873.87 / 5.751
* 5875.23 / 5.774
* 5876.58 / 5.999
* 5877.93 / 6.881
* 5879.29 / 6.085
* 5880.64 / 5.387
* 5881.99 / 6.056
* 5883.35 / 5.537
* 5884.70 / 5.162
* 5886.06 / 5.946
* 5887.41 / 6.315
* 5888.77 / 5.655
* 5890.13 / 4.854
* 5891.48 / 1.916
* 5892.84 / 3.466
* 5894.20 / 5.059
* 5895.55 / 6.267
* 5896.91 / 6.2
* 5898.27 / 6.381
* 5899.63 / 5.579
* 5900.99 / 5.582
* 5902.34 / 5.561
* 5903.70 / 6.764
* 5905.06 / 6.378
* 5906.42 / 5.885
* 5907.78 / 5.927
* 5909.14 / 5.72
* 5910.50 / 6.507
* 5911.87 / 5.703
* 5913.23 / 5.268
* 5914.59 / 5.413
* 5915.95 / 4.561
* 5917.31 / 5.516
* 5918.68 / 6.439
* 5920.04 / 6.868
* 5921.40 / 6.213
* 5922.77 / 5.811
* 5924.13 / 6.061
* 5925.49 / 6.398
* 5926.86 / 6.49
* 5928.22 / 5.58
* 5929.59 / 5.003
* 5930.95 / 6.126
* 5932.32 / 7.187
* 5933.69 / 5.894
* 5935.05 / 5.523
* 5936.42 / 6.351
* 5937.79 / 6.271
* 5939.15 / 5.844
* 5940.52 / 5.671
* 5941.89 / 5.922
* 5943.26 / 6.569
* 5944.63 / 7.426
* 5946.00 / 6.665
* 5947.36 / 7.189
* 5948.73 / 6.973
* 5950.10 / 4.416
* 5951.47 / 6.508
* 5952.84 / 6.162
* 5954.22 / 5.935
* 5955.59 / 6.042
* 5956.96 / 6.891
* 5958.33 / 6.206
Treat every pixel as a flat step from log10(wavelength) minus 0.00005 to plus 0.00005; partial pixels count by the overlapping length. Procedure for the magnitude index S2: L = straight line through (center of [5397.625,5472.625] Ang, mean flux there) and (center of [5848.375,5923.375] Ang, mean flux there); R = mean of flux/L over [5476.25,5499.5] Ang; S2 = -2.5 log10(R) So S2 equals 0.43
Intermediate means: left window 15.5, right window 5.83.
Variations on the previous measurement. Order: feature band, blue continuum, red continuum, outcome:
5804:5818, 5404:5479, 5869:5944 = 0.15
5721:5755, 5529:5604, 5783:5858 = -0.09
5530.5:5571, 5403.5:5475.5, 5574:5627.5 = 0.21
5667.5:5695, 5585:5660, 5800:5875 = -0.21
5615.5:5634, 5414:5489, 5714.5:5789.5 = 0.27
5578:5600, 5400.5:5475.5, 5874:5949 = 0.40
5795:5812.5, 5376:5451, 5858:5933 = 0.28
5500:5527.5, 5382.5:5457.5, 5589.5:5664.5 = 0.46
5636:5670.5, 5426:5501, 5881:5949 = 0.23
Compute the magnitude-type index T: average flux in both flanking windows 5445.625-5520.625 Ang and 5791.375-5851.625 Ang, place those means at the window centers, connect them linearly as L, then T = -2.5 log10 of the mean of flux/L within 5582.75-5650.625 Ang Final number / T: 0.143 mag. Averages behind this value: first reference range 10.3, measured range 7.7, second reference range 6.49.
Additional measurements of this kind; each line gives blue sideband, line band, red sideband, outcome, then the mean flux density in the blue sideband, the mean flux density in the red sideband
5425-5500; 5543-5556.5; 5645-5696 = 0.32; 11.9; 8.26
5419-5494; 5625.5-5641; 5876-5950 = 0.25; 12.6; 5.88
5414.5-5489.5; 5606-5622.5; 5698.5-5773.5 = 0.28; 13.1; 7.82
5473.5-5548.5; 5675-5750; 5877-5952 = -0.12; 8.97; 5.87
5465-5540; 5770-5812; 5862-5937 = -0.12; 9.35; 5.79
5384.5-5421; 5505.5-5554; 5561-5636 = 0.45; 21.7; 7.85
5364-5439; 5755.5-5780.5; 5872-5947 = 0.31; 22.3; 5.83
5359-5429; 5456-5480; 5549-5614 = 0.47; 23.6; 7.86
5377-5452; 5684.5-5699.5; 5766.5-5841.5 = 0.13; 19.1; 7.16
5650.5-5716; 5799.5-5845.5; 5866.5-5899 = -0.01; 8.43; 5.57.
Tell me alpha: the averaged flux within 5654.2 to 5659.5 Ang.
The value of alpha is 7.59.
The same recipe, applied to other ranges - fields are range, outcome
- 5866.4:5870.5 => 6.65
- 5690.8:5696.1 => 10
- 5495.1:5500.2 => 8.67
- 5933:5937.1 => 5.92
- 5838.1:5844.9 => 6.31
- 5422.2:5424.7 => 17.1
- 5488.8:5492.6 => 9.92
